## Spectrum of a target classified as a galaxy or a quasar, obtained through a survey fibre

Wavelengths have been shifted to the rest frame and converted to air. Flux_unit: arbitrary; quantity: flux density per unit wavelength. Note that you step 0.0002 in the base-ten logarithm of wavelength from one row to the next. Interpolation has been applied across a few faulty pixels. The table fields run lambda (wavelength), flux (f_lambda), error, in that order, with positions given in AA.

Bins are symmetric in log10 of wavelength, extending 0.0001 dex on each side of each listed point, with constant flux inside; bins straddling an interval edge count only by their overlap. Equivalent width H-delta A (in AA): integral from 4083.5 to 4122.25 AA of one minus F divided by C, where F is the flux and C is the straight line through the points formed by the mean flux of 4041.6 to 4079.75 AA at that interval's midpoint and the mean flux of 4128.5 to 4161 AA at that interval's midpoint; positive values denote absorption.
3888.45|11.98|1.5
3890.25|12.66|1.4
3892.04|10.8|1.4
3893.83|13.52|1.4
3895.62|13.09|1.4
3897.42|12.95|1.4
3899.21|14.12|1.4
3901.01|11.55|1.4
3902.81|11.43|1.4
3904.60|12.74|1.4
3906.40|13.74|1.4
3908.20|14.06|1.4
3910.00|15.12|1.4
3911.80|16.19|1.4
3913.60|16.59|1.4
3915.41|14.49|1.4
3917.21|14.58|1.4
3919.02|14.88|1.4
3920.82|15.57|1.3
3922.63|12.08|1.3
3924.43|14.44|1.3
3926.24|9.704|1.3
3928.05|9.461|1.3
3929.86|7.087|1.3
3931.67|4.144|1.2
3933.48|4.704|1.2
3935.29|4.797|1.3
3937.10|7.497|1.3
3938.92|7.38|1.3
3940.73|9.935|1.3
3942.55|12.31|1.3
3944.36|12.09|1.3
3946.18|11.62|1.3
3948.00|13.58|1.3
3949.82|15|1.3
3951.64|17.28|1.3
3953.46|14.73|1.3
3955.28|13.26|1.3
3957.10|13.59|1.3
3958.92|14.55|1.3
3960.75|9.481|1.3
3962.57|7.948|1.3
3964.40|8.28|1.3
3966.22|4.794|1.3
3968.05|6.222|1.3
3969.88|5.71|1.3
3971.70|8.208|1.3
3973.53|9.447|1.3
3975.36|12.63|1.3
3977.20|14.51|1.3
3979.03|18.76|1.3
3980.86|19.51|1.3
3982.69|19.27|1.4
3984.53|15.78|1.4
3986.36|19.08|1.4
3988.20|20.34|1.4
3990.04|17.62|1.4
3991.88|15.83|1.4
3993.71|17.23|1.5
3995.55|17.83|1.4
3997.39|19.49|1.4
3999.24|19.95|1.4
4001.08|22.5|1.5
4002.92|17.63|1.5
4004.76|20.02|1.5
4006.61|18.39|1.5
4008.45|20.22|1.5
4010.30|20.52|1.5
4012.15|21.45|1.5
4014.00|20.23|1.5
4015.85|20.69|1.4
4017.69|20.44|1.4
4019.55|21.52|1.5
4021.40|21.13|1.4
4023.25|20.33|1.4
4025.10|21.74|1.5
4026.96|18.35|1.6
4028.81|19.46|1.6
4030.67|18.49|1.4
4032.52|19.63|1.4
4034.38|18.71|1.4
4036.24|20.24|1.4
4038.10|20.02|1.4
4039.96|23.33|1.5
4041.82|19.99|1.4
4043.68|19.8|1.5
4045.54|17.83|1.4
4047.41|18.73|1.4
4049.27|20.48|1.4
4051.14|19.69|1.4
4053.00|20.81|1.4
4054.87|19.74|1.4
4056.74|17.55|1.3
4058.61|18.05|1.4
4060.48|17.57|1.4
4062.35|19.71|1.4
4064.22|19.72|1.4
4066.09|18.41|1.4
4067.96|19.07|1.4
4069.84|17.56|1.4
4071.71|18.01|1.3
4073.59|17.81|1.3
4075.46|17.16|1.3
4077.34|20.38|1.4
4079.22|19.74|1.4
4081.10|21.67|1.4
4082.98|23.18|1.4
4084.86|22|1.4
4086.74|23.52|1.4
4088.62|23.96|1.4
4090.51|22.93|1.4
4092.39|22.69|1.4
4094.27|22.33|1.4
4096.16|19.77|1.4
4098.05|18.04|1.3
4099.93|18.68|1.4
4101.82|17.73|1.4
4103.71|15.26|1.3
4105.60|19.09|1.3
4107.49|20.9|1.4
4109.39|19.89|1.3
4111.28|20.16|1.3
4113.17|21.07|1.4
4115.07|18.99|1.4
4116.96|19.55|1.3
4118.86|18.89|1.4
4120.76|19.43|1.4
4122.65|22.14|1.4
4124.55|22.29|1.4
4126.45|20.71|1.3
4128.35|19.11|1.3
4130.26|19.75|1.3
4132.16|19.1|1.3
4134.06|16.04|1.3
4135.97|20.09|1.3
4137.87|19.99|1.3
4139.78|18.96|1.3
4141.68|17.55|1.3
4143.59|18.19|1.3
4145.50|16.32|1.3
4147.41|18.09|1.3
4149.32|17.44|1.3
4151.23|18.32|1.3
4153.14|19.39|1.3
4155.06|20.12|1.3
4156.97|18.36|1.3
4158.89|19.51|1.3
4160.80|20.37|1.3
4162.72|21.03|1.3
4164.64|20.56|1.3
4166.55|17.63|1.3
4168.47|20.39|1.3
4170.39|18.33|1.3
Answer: -3.1 AA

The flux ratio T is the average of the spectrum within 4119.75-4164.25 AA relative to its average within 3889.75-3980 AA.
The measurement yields 1.65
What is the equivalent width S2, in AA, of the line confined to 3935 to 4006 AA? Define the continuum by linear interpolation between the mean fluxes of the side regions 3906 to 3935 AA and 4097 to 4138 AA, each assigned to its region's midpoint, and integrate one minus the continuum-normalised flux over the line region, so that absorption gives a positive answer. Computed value 1.2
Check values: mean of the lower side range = 12.1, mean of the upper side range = 19.4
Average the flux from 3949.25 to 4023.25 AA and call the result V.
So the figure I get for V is 16.1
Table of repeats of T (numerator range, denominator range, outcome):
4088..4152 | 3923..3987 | 1.72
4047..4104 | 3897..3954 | 1.65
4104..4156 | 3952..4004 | 1.33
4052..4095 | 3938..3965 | 1.66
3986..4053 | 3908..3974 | 1.78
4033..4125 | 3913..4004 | 1.52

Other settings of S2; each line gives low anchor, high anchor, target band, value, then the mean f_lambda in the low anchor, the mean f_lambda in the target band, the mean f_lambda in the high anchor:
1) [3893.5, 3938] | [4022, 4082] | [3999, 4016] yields -3.2 AA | 11.9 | 20.1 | 19.4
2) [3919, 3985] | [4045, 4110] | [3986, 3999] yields -3.9 AA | 11.3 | 18.2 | 19.7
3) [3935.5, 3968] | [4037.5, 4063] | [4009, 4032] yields -4.6 AA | 11.1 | 20.3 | 19.5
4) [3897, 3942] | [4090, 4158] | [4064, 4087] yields -3.0 AA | 11.6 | 19.8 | 19.3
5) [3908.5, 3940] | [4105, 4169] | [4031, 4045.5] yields -4.2 AA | 11.1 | 20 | 19.4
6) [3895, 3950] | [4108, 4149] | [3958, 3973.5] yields 5.9 AA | 11.8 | 8.23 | 19.3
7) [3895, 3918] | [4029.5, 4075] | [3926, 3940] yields 7.6 AA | 13.9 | 6.75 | 19.2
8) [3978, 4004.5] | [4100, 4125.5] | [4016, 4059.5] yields -1.9 AA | 18.7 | 19.8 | 19.6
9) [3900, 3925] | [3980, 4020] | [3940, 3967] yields 7.4 AA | 14.1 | 11.9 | 19.3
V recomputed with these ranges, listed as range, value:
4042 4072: 19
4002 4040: 20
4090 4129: 20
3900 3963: 12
